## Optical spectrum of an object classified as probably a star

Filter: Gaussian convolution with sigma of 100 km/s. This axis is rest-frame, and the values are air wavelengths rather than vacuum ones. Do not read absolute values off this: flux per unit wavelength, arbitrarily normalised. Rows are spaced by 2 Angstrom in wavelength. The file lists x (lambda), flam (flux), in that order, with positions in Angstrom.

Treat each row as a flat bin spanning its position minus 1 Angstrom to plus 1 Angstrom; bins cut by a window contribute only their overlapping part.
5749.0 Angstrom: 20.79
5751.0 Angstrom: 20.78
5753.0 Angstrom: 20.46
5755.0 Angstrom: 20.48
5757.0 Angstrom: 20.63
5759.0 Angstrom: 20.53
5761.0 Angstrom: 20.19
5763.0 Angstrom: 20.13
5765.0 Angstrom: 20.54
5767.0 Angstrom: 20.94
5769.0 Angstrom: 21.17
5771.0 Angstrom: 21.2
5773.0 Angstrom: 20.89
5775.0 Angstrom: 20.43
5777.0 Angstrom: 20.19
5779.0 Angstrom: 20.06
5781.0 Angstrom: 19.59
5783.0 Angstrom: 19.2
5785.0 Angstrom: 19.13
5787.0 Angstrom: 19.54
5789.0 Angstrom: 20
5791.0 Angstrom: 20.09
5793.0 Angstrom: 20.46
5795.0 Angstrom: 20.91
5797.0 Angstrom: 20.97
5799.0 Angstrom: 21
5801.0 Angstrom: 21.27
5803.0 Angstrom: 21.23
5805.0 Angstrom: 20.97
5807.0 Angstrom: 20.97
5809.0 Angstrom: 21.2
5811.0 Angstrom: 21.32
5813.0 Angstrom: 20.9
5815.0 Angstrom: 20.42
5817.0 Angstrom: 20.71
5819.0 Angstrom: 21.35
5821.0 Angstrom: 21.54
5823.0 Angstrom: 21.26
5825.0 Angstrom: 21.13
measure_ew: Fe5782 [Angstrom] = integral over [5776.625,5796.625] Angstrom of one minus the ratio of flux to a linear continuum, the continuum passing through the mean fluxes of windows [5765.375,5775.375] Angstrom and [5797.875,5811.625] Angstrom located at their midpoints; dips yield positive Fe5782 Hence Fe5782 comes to 1.03 Angstrom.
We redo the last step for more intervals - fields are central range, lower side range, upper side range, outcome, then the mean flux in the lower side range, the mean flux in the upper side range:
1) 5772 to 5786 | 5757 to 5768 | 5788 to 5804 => 0.46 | 20.5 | 20.7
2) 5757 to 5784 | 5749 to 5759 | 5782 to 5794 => -0.29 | 20.6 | 19.7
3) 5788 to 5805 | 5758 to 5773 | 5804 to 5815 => 0.13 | 20.7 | 21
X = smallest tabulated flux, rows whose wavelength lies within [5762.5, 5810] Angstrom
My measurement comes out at 19.13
